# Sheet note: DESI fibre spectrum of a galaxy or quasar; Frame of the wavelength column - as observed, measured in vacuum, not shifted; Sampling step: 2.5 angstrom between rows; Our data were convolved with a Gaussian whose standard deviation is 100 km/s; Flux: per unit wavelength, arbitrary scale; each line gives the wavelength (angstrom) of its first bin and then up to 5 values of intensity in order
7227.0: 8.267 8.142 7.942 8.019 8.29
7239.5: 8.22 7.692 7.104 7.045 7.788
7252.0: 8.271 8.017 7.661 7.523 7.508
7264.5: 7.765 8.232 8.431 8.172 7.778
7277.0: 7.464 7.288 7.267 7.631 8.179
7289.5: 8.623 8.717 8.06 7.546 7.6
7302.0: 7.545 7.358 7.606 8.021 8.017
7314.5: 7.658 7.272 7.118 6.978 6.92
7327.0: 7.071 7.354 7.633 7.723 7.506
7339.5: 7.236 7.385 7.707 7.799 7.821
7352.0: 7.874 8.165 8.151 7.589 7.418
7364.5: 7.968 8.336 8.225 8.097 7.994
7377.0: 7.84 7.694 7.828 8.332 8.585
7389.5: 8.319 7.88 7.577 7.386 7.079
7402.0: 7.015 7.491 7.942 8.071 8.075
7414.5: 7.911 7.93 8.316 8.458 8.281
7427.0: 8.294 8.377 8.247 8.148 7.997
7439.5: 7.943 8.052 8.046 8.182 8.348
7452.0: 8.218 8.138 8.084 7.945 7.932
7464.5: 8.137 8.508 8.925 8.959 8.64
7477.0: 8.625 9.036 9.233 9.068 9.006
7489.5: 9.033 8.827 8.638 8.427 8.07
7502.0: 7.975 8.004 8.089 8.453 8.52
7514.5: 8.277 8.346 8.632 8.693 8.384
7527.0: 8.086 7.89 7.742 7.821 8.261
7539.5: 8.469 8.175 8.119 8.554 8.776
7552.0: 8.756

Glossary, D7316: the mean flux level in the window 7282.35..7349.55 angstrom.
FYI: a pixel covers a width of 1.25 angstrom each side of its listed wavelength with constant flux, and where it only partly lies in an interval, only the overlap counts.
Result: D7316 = 7.62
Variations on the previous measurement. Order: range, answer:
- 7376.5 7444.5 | 7.97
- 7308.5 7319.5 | 7.66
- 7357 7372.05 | 7.94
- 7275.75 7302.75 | 7.82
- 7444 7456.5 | 8.19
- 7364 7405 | 7.87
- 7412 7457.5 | 8.16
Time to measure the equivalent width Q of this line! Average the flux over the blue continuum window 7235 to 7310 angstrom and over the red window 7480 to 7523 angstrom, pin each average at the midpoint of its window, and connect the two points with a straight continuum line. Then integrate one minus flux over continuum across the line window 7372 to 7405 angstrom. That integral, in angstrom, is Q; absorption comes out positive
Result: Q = 1.60 angstrom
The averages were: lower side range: 7.81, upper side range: 8.55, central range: 7.79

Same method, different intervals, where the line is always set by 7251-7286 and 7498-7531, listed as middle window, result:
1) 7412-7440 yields -0.3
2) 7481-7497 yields -1.4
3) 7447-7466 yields 0.1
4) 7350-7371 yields 0.0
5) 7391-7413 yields 1.2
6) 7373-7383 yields 0.2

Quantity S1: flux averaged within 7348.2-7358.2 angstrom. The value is 8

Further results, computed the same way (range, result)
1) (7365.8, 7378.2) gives 8.1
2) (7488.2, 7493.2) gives 8.93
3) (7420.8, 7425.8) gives 8.37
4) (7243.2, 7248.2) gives 7.08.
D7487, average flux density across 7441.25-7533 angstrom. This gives 8.41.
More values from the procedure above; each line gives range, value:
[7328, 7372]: 7.76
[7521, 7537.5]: 8.11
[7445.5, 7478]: 8.35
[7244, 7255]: 7.66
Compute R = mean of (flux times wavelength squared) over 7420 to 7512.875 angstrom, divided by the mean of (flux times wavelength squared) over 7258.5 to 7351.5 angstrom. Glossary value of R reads 1.15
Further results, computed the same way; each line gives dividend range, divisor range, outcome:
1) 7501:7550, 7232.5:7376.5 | 1.13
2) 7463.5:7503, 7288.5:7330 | 1.20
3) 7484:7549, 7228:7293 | 1.14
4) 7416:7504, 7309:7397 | 1.12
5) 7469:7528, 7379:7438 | 1.10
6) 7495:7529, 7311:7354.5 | 1.16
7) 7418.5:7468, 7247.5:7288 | 1.10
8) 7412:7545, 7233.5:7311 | 1.13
